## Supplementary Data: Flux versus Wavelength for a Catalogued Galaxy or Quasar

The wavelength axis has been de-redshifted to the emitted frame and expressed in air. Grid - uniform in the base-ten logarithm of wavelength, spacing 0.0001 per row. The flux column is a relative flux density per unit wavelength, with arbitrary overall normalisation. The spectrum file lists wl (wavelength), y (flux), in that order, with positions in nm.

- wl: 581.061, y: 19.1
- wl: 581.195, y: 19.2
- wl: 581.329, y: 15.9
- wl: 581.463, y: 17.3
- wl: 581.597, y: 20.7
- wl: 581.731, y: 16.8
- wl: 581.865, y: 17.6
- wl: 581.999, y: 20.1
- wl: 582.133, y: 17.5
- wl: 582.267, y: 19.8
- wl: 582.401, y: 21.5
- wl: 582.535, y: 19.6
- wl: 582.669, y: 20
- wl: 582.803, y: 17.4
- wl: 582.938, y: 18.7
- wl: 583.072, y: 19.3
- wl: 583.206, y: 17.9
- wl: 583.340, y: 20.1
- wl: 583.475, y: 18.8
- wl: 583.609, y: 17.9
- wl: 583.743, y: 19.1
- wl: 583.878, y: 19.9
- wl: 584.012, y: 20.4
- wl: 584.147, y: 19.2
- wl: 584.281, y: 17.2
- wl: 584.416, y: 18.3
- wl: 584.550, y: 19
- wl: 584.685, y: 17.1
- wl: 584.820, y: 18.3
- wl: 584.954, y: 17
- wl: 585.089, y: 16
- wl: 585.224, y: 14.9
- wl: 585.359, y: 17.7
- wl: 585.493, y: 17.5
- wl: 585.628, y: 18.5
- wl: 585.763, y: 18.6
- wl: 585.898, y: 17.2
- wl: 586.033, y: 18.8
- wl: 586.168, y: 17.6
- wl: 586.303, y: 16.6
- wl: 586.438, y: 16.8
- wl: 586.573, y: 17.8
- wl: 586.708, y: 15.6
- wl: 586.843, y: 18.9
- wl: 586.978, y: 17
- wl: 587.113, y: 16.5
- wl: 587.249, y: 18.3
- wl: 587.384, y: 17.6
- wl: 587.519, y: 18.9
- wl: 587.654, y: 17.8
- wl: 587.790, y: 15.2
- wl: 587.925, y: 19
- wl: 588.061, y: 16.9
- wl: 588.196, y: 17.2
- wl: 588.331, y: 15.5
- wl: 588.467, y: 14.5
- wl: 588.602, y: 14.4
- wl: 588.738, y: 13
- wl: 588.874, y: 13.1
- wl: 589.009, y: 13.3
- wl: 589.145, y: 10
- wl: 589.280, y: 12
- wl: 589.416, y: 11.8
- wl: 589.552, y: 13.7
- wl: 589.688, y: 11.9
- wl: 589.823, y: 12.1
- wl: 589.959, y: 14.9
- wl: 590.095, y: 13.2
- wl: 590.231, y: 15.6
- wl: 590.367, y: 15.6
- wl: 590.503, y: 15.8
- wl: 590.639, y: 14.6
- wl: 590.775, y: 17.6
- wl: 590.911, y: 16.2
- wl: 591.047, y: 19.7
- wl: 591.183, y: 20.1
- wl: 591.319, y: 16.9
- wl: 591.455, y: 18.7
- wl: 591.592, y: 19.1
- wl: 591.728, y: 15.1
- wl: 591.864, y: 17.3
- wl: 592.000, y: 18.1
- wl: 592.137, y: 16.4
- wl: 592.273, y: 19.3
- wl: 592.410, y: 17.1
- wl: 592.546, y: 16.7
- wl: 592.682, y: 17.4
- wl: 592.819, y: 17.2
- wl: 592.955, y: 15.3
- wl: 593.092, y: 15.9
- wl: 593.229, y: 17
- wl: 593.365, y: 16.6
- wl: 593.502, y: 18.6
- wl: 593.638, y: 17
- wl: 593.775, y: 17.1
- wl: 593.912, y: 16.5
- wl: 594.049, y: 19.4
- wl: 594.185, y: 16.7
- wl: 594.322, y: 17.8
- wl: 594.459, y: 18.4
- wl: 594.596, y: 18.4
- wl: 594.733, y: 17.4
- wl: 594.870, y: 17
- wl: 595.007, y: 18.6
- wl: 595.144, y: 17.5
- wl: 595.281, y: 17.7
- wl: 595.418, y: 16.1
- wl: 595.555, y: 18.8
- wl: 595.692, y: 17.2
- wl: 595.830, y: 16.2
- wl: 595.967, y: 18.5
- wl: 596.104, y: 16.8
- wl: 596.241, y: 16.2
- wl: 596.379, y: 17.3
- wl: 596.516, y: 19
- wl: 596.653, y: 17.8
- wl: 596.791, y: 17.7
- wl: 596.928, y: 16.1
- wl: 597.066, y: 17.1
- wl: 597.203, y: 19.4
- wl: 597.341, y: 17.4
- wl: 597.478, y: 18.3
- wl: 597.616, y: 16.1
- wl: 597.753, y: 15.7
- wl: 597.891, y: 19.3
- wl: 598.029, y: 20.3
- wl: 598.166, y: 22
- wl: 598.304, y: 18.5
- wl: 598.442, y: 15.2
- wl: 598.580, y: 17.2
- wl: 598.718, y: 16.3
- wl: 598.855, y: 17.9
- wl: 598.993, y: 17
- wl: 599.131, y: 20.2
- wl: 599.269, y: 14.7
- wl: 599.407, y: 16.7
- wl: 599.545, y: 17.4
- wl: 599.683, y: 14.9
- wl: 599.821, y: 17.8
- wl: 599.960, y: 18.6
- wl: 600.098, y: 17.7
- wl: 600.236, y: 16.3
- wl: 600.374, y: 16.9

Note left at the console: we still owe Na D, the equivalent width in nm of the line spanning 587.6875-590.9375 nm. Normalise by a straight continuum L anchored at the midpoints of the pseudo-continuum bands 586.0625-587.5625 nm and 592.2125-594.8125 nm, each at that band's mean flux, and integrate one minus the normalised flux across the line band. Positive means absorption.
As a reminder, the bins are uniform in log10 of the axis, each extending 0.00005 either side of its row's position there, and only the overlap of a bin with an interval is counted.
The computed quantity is 0.55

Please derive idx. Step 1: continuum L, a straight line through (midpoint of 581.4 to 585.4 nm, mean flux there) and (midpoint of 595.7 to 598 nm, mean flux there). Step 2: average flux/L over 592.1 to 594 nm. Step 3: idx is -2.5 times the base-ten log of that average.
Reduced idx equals 0.05 mag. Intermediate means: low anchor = 18.5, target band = 17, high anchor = 17.5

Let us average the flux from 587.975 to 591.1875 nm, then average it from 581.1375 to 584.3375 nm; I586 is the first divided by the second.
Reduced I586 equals 0.8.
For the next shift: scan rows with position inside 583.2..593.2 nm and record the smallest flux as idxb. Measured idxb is 10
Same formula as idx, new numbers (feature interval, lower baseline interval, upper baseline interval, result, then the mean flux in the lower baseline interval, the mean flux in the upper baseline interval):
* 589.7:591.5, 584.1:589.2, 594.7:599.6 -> 0.065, 16.8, 17.6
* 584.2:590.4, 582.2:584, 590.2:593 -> 0.140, 19.3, 17.2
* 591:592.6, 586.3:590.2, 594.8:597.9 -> -0.105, 15.3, 17.4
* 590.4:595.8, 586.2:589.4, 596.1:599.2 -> -0.030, 15.9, 17.8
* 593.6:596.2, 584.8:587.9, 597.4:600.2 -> -0.001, 17.4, 17.6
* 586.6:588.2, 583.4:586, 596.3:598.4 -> 0.038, 18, 18.1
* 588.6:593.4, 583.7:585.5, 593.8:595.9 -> 0.135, 18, 17.6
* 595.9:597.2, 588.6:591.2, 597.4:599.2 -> -0.016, 14.3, 18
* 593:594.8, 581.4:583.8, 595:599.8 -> 0.026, 18.9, 17.5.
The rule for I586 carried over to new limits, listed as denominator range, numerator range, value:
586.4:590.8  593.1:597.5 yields 1.15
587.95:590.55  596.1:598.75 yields 1.27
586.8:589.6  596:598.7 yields 1.15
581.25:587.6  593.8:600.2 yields 0.97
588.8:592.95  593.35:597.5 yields 1.12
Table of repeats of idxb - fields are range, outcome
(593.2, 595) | 16.5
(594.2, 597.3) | 16.1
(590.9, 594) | 15.1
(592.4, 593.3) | 15.3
